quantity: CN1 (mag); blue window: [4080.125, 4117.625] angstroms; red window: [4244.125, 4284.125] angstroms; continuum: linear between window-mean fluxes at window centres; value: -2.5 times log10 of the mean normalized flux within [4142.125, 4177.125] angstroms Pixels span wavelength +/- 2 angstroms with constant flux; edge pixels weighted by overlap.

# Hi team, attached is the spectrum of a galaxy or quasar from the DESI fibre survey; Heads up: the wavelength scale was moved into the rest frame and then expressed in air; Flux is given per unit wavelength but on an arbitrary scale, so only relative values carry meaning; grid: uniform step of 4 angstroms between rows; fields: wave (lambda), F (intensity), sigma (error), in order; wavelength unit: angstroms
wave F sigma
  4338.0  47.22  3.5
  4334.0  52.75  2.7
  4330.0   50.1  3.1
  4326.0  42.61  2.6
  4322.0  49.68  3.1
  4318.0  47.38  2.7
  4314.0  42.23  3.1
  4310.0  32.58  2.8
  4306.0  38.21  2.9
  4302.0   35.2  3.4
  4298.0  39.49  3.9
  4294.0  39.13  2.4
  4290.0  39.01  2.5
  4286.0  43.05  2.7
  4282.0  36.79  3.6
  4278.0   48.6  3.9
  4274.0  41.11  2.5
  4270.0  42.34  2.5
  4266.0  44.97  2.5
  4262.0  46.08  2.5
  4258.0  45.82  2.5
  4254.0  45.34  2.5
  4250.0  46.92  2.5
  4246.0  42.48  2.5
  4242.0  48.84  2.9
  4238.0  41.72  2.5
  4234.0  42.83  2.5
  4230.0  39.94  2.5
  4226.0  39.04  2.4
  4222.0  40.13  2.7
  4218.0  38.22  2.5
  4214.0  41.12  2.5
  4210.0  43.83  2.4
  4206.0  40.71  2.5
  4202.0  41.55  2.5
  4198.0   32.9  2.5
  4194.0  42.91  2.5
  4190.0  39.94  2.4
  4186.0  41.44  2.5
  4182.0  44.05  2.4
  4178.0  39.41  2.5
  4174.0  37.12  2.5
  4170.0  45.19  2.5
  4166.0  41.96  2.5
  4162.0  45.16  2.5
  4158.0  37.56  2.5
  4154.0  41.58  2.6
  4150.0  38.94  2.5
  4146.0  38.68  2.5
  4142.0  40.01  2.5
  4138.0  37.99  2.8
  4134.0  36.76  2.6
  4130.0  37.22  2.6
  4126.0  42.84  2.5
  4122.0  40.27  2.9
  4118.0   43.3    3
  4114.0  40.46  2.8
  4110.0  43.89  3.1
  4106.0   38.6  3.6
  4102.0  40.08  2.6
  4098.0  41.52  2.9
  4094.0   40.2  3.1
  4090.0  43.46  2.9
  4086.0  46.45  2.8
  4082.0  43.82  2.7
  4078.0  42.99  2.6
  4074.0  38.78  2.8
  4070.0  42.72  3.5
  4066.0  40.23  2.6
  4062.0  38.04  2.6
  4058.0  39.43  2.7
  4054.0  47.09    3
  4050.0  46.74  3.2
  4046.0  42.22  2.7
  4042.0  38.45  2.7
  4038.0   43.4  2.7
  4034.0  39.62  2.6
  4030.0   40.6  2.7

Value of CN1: 0.06 mag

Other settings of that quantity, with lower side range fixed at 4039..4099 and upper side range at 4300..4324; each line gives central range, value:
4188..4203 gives 0.06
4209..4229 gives 0.03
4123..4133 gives 0.06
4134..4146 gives 0.09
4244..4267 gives -0.10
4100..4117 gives 0.03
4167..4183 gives 0.01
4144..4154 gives 0.06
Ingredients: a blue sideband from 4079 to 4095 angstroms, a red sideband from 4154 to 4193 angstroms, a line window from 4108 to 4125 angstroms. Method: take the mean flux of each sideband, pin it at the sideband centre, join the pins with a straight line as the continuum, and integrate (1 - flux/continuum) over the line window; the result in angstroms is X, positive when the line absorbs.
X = 0.3 angstroms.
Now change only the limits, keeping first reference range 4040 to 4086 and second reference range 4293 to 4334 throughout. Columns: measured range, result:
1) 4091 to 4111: 0.60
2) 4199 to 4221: 0.79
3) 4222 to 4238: 0.57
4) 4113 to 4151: 2.23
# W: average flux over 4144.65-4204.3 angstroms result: 40.6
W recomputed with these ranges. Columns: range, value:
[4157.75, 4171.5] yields 43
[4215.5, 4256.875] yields 42.6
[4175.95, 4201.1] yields 40.2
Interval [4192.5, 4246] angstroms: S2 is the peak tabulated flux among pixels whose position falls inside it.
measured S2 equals 48.84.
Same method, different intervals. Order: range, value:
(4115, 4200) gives 45.19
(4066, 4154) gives 46.45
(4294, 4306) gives 39.49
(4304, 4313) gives 38.21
